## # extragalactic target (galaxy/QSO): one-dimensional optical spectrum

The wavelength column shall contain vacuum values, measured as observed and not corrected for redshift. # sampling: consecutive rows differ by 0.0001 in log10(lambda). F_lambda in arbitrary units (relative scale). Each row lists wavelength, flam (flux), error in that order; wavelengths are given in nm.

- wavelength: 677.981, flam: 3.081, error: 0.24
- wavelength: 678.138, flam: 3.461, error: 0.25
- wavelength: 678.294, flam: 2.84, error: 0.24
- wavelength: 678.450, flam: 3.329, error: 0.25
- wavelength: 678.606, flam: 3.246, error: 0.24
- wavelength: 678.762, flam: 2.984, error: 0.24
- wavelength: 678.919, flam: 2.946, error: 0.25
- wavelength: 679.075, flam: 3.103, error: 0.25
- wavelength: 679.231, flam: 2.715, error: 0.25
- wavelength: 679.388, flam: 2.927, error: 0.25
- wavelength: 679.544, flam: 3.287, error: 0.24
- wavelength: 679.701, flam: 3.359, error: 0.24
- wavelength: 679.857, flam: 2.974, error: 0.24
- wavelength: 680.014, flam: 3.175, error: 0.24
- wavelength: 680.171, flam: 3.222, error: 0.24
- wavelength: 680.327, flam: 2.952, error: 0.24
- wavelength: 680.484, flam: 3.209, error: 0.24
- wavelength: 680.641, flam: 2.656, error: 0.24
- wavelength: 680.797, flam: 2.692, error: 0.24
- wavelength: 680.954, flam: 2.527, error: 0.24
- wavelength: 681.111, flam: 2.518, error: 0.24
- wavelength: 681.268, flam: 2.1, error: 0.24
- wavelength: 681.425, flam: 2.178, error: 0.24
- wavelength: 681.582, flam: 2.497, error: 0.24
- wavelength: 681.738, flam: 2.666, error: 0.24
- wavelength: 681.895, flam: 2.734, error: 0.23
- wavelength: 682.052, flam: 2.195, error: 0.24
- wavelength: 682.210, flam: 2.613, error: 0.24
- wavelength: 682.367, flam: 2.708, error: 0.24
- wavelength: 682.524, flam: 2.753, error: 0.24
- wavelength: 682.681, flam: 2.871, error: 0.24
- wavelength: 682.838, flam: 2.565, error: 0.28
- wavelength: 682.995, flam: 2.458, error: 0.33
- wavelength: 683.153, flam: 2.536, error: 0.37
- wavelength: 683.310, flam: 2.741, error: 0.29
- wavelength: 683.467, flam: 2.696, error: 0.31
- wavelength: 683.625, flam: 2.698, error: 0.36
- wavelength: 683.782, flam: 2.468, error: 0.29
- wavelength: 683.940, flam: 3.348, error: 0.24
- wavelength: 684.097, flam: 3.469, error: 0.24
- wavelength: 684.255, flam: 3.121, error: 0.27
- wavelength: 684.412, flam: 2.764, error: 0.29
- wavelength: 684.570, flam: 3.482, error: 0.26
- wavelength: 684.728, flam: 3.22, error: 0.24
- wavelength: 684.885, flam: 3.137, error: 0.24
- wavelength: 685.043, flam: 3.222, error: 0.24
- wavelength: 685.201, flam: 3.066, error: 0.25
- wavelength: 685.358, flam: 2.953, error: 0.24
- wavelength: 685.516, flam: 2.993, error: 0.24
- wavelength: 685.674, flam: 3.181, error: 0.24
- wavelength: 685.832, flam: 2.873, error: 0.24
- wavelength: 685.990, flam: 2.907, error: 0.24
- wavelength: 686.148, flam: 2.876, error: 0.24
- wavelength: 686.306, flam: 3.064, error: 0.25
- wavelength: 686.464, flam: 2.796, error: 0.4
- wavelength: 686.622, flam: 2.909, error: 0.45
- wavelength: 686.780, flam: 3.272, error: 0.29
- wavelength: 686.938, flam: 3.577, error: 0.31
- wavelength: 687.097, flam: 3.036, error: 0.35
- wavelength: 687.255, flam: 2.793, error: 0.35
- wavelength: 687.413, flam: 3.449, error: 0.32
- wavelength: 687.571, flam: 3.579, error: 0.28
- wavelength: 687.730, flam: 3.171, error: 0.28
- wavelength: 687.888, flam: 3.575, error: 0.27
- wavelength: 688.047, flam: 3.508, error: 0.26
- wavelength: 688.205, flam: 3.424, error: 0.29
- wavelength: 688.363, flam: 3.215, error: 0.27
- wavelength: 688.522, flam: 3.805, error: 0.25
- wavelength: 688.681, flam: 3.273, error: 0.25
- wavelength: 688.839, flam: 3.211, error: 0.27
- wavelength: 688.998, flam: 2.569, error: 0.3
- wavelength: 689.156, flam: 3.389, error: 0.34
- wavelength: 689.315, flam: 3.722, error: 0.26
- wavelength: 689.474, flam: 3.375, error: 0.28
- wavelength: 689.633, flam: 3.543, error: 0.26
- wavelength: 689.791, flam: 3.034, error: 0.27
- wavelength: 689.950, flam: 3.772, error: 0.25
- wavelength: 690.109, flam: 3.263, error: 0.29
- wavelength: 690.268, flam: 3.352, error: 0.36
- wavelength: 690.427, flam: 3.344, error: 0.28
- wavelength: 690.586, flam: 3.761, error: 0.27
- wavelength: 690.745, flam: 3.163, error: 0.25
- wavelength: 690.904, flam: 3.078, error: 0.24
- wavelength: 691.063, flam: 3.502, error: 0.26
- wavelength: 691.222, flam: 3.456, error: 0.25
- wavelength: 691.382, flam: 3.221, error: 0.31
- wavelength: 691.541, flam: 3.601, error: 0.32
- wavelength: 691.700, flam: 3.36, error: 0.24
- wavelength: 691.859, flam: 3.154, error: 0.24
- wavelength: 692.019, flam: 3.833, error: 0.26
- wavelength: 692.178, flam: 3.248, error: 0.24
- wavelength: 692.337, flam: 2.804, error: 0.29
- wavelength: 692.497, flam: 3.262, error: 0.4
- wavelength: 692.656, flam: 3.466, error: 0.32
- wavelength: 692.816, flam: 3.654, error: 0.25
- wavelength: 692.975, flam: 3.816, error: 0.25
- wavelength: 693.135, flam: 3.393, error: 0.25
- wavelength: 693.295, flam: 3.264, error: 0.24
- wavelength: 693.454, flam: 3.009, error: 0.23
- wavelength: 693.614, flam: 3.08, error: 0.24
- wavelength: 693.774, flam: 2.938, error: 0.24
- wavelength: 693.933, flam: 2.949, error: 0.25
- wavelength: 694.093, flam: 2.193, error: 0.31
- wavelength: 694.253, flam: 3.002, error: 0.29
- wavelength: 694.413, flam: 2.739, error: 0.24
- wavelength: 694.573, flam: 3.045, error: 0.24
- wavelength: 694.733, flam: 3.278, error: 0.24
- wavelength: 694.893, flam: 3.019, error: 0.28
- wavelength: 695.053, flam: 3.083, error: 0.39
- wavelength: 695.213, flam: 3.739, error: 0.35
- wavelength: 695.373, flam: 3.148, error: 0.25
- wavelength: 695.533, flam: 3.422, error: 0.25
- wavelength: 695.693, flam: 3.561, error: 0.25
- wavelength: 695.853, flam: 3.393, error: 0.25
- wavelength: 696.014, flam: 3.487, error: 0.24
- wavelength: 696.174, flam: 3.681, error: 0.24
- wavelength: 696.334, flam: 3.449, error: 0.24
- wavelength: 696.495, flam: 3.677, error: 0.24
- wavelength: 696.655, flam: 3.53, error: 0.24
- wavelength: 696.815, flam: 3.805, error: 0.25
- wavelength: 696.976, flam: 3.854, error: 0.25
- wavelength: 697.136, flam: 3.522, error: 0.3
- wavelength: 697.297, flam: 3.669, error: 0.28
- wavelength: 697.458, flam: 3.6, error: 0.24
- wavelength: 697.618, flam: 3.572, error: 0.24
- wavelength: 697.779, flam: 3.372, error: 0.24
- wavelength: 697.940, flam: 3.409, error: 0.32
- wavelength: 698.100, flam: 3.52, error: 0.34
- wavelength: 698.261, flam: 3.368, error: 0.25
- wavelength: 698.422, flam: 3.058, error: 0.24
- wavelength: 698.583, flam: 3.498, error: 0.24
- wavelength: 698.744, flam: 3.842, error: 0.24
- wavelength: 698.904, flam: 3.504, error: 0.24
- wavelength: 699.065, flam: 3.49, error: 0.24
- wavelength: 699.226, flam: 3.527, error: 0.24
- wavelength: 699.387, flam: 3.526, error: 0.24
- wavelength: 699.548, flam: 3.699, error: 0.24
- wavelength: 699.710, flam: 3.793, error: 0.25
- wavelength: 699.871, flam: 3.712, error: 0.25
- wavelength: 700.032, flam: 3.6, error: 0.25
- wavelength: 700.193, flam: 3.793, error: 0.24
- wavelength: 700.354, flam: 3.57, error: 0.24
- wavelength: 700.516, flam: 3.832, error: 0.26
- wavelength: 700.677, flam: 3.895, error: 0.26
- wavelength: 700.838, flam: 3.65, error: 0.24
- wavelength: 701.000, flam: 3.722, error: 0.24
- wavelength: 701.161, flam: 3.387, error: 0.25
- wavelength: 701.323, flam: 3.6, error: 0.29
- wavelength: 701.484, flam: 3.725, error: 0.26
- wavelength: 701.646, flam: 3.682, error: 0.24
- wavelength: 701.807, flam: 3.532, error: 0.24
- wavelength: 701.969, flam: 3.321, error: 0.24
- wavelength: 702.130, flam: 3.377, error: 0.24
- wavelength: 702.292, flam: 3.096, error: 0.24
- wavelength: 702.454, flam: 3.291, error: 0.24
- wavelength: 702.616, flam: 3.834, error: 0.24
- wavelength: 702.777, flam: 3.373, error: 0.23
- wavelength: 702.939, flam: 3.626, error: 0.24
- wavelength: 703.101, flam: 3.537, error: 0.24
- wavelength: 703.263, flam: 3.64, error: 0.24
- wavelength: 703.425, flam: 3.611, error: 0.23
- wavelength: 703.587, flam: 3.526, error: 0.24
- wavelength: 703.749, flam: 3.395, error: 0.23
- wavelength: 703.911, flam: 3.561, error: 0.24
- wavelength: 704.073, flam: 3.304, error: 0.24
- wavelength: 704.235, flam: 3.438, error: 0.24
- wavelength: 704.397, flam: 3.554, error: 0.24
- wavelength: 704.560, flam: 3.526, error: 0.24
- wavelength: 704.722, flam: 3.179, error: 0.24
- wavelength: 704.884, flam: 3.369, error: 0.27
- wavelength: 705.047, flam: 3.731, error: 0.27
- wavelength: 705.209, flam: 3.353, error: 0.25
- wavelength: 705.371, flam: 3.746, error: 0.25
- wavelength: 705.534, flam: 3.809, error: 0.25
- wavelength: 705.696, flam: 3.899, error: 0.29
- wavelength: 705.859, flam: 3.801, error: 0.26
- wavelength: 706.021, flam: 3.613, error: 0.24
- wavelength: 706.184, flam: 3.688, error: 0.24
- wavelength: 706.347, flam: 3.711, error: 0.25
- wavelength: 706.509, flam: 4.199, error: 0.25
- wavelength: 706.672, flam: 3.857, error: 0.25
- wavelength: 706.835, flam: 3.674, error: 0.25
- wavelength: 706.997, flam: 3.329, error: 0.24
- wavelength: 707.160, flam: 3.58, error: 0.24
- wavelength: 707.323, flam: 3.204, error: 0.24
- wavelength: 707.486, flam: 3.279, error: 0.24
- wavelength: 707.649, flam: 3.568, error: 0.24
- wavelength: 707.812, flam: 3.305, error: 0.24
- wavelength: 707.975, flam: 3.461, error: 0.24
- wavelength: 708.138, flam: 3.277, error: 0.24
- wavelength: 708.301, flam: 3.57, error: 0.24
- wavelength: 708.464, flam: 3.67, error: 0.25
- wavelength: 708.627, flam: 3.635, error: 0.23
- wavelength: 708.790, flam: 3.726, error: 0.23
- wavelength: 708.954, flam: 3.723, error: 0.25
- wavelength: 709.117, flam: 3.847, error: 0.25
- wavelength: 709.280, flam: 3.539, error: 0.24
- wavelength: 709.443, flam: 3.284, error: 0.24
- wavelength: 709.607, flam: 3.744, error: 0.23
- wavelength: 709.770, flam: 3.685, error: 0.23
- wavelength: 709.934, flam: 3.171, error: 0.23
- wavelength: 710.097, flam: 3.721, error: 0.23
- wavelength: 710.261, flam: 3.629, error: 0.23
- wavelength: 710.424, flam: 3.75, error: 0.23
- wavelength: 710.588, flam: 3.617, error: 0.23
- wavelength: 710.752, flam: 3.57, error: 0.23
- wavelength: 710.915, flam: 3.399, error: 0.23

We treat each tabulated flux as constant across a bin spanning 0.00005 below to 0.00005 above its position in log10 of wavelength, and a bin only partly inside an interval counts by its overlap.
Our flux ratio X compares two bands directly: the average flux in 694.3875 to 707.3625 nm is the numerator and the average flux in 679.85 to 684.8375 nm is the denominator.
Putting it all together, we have 1.28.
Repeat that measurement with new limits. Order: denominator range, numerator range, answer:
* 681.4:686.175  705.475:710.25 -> 1.27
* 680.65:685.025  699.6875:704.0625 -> 1.31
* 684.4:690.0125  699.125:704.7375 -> 1.11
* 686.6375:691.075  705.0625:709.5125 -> 1.08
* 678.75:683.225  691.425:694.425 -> 1.16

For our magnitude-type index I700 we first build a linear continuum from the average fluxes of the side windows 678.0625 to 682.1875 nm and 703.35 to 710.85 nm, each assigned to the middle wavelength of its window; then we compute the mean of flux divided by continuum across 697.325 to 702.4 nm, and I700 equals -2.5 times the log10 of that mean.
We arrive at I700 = -0.05 mag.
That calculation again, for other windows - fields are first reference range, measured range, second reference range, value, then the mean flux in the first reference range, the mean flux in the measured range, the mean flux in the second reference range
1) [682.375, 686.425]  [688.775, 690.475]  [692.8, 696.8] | -0.08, 2.93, 3.33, 3.27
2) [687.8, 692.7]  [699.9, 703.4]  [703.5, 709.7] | -0.02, 3.36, 3.58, 3.57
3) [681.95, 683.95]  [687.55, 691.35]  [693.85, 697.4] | -0.13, 2.64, 3.37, 3.33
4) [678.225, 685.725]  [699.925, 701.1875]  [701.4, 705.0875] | -0.09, 2.88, 3.7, 3.49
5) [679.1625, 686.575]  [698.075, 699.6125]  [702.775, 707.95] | -0.05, 2.85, 3.5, 3.56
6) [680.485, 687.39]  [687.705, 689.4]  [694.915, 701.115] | -0.09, 2.85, 3.36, 3.56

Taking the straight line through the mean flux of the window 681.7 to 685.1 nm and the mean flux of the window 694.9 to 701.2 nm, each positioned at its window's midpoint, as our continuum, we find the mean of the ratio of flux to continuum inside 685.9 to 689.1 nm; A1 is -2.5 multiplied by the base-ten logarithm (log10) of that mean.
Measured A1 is -0.06 mag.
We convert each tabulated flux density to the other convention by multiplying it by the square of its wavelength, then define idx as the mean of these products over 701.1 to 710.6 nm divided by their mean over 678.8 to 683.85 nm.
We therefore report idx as 1.4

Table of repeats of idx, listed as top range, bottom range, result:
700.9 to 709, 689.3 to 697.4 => 1.10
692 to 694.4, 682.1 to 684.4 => 1.17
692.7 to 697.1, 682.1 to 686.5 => 1.17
